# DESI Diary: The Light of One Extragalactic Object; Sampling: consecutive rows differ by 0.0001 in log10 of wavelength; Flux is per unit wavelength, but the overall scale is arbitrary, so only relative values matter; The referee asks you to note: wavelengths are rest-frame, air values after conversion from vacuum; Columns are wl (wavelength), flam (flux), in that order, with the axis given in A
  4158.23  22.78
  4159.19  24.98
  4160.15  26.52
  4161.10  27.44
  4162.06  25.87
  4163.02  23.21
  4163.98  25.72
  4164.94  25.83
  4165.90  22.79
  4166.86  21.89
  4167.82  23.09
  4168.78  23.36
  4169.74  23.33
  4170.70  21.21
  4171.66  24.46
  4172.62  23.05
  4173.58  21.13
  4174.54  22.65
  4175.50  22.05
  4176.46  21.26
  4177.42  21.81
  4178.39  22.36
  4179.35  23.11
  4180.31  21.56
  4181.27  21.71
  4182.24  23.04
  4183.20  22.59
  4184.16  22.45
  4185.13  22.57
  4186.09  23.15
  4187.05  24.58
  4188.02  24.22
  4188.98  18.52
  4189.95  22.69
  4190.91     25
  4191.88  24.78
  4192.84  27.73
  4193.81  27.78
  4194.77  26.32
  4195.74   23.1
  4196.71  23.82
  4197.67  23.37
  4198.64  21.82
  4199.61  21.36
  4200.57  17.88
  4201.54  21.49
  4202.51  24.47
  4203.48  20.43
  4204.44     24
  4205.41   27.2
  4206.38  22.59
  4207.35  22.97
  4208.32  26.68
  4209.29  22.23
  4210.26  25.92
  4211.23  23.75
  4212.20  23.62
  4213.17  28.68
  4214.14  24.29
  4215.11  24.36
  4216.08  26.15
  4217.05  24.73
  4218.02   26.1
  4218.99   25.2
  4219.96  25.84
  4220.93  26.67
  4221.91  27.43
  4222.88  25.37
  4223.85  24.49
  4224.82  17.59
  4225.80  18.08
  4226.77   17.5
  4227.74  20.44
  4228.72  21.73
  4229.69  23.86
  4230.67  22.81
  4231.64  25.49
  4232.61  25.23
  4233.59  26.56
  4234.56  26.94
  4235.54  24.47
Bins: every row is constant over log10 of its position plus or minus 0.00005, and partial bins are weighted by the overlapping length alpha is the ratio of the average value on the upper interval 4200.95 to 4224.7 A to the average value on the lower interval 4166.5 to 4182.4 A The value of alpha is 1.10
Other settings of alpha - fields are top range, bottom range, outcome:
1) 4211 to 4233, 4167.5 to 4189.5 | 1.06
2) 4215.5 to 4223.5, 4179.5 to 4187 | 1.15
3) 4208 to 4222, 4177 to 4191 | 1.12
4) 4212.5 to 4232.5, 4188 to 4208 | 1.02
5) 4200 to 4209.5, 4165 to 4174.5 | 1.01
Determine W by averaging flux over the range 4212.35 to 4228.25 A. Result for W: 23.9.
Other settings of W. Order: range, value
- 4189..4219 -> 24.1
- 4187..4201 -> 23.5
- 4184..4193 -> 23.5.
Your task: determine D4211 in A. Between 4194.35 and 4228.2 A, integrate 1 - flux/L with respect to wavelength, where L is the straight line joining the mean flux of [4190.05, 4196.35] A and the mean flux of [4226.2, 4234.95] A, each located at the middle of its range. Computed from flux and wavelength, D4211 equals 1.20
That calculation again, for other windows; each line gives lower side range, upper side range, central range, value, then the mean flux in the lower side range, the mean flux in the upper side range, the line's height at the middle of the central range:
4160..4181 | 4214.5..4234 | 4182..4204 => 0.3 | 23.3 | 23.8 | 23.5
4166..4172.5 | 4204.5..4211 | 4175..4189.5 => 0.7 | 22.9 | 24.5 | 23.4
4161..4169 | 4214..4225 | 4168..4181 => 1.0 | 24.2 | 25.1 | 24.4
